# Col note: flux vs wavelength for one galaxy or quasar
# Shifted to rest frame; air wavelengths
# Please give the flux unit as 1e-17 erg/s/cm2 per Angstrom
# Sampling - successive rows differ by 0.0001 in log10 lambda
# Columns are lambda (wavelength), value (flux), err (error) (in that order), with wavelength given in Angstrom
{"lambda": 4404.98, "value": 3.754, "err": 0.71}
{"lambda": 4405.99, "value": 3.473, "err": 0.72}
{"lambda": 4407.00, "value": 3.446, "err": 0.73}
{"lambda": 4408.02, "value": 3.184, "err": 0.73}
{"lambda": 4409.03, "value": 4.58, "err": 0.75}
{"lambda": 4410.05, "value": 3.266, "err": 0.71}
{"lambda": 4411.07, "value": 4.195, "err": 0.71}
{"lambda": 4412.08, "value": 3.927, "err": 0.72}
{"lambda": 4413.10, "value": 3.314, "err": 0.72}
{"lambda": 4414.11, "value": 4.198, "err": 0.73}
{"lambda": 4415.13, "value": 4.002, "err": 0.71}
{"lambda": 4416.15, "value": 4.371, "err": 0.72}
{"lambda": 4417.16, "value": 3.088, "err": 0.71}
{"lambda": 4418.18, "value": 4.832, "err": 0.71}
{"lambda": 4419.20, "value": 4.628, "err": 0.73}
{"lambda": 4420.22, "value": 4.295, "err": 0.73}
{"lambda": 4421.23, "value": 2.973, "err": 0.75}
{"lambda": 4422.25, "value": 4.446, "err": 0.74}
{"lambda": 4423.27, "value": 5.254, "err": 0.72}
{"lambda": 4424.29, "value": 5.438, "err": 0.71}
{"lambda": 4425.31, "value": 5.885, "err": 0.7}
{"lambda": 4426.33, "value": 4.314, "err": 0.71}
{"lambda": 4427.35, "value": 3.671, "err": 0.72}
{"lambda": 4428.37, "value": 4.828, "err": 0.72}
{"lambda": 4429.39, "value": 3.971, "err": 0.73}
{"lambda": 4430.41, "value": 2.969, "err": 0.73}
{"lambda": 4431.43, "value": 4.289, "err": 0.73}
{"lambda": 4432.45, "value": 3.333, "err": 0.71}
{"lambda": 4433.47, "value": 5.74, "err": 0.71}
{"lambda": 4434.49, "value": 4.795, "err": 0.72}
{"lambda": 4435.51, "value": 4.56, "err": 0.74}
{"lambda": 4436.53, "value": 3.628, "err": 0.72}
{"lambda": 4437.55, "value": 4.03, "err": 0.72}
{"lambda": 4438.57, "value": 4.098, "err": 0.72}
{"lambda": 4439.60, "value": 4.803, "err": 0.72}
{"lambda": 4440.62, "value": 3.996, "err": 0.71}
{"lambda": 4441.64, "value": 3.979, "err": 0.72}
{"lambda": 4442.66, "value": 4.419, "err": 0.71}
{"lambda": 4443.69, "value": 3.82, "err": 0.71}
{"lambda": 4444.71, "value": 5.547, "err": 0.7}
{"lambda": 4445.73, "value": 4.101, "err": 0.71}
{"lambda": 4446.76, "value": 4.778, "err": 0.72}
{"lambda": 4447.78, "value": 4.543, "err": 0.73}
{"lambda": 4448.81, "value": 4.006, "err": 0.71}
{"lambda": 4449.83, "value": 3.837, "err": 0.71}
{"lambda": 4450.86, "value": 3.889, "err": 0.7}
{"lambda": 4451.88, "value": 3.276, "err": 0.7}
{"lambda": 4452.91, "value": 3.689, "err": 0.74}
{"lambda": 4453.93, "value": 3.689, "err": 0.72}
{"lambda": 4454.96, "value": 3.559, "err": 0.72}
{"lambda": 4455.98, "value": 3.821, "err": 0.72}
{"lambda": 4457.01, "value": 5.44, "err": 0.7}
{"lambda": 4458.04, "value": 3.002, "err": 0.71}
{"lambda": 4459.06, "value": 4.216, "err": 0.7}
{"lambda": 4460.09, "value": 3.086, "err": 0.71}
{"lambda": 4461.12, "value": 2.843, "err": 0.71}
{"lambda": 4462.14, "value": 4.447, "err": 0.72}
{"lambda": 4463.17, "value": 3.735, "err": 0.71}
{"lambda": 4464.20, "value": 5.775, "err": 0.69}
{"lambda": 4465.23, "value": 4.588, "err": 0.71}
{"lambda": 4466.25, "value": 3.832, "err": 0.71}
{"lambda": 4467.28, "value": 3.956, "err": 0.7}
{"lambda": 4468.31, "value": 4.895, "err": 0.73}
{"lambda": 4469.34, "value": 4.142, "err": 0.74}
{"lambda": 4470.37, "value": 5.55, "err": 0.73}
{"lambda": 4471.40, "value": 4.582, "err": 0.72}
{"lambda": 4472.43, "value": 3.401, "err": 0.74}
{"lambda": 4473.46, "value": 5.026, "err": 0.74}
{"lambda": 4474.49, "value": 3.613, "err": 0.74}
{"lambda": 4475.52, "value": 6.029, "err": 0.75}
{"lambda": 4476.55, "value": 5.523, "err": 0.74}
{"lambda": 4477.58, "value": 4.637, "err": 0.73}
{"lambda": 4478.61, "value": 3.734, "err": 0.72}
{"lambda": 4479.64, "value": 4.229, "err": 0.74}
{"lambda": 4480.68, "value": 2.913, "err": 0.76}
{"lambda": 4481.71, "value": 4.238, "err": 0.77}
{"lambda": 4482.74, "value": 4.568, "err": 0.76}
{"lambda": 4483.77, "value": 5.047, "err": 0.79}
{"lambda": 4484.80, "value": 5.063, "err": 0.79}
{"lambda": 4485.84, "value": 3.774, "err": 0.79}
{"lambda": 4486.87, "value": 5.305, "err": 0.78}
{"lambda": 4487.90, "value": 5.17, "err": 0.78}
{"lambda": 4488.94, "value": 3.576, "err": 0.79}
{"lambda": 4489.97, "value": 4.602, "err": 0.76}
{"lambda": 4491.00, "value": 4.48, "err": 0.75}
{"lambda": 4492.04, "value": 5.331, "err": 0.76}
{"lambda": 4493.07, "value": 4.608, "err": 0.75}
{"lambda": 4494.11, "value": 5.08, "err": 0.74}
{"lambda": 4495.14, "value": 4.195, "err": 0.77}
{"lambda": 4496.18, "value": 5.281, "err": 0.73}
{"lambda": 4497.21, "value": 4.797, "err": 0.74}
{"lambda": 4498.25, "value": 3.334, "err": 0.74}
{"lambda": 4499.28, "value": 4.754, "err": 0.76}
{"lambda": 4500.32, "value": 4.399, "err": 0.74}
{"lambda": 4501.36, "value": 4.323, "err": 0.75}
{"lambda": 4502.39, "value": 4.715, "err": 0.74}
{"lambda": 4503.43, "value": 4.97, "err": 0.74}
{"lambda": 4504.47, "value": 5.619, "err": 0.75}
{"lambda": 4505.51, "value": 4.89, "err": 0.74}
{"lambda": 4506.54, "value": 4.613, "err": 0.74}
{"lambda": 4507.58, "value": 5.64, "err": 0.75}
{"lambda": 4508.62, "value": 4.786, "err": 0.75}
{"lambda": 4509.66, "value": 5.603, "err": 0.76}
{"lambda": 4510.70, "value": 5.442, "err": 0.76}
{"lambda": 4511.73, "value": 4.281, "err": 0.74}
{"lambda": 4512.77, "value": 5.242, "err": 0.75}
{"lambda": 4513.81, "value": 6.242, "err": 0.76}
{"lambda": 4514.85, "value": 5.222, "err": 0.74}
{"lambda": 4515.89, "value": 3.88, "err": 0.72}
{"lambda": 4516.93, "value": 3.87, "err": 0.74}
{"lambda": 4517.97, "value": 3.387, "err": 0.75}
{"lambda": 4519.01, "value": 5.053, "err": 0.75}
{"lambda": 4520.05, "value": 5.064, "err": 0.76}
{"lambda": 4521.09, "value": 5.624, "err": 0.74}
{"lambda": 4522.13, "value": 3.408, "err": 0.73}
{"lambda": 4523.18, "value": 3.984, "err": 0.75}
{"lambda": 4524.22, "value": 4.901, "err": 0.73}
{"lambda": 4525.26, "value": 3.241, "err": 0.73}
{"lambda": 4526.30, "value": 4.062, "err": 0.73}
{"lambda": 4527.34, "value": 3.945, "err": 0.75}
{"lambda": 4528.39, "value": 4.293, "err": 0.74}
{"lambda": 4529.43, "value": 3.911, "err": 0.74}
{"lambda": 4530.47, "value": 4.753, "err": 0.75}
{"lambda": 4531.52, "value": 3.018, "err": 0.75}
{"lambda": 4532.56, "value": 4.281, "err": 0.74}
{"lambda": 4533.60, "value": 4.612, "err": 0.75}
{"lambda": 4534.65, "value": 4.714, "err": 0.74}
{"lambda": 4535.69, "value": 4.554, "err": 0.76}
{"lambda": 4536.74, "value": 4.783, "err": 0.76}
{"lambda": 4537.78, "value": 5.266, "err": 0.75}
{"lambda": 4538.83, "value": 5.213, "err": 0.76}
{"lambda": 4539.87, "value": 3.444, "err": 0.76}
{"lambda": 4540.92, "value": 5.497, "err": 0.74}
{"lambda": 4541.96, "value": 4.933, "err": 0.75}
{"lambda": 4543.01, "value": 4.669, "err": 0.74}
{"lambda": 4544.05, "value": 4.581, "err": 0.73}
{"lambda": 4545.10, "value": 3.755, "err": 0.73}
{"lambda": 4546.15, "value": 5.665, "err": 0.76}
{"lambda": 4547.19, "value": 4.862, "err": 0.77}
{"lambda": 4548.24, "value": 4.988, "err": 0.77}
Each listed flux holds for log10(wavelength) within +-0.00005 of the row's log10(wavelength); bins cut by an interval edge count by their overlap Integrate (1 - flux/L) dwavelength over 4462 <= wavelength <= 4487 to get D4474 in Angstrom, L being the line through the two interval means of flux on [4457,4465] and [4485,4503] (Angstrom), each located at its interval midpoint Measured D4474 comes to -1.53 Angstrom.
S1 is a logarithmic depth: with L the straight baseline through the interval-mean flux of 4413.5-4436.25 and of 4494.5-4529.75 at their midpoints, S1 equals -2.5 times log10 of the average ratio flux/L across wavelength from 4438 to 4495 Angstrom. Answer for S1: 0.04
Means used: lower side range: 4.35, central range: 4.32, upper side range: 4.62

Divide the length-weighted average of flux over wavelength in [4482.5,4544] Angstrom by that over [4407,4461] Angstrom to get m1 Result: 1.1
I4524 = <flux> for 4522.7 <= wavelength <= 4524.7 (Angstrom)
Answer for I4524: 4.45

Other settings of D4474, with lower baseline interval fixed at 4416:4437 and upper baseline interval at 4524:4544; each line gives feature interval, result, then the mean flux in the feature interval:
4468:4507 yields -1.9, 4.6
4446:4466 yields 1.6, 4.01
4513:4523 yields -0.5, 4.63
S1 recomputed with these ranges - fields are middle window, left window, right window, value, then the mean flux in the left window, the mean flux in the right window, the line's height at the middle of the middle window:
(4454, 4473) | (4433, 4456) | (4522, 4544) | 0.024 mag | 4.21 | 4.38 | 4.24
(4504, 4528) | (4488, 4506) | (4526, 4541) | -0.039 mag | 4.65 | 4.4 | 4.52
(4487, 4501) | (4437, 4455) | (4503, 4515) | 0.080 mag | 4.13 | 5.21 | 4.96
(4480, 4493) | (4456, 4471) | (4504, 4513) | 0.044 mag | 4.24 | 5.12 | 4.69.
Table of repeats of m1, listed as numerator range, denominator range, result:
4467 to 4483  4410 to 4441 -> 1.05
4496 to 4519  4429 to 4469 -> 1.16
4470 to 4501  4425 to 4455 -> 1.08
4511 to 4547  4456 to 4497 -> 1.02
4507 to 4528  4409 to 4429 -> 1.09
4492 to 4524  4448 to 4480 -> 1.13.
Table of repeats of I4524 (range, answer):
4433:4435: 5.26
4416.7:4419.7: 4.19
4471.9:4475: 4.02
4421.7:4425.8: 5.22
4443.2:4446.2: 4.51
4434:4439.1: 4.22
